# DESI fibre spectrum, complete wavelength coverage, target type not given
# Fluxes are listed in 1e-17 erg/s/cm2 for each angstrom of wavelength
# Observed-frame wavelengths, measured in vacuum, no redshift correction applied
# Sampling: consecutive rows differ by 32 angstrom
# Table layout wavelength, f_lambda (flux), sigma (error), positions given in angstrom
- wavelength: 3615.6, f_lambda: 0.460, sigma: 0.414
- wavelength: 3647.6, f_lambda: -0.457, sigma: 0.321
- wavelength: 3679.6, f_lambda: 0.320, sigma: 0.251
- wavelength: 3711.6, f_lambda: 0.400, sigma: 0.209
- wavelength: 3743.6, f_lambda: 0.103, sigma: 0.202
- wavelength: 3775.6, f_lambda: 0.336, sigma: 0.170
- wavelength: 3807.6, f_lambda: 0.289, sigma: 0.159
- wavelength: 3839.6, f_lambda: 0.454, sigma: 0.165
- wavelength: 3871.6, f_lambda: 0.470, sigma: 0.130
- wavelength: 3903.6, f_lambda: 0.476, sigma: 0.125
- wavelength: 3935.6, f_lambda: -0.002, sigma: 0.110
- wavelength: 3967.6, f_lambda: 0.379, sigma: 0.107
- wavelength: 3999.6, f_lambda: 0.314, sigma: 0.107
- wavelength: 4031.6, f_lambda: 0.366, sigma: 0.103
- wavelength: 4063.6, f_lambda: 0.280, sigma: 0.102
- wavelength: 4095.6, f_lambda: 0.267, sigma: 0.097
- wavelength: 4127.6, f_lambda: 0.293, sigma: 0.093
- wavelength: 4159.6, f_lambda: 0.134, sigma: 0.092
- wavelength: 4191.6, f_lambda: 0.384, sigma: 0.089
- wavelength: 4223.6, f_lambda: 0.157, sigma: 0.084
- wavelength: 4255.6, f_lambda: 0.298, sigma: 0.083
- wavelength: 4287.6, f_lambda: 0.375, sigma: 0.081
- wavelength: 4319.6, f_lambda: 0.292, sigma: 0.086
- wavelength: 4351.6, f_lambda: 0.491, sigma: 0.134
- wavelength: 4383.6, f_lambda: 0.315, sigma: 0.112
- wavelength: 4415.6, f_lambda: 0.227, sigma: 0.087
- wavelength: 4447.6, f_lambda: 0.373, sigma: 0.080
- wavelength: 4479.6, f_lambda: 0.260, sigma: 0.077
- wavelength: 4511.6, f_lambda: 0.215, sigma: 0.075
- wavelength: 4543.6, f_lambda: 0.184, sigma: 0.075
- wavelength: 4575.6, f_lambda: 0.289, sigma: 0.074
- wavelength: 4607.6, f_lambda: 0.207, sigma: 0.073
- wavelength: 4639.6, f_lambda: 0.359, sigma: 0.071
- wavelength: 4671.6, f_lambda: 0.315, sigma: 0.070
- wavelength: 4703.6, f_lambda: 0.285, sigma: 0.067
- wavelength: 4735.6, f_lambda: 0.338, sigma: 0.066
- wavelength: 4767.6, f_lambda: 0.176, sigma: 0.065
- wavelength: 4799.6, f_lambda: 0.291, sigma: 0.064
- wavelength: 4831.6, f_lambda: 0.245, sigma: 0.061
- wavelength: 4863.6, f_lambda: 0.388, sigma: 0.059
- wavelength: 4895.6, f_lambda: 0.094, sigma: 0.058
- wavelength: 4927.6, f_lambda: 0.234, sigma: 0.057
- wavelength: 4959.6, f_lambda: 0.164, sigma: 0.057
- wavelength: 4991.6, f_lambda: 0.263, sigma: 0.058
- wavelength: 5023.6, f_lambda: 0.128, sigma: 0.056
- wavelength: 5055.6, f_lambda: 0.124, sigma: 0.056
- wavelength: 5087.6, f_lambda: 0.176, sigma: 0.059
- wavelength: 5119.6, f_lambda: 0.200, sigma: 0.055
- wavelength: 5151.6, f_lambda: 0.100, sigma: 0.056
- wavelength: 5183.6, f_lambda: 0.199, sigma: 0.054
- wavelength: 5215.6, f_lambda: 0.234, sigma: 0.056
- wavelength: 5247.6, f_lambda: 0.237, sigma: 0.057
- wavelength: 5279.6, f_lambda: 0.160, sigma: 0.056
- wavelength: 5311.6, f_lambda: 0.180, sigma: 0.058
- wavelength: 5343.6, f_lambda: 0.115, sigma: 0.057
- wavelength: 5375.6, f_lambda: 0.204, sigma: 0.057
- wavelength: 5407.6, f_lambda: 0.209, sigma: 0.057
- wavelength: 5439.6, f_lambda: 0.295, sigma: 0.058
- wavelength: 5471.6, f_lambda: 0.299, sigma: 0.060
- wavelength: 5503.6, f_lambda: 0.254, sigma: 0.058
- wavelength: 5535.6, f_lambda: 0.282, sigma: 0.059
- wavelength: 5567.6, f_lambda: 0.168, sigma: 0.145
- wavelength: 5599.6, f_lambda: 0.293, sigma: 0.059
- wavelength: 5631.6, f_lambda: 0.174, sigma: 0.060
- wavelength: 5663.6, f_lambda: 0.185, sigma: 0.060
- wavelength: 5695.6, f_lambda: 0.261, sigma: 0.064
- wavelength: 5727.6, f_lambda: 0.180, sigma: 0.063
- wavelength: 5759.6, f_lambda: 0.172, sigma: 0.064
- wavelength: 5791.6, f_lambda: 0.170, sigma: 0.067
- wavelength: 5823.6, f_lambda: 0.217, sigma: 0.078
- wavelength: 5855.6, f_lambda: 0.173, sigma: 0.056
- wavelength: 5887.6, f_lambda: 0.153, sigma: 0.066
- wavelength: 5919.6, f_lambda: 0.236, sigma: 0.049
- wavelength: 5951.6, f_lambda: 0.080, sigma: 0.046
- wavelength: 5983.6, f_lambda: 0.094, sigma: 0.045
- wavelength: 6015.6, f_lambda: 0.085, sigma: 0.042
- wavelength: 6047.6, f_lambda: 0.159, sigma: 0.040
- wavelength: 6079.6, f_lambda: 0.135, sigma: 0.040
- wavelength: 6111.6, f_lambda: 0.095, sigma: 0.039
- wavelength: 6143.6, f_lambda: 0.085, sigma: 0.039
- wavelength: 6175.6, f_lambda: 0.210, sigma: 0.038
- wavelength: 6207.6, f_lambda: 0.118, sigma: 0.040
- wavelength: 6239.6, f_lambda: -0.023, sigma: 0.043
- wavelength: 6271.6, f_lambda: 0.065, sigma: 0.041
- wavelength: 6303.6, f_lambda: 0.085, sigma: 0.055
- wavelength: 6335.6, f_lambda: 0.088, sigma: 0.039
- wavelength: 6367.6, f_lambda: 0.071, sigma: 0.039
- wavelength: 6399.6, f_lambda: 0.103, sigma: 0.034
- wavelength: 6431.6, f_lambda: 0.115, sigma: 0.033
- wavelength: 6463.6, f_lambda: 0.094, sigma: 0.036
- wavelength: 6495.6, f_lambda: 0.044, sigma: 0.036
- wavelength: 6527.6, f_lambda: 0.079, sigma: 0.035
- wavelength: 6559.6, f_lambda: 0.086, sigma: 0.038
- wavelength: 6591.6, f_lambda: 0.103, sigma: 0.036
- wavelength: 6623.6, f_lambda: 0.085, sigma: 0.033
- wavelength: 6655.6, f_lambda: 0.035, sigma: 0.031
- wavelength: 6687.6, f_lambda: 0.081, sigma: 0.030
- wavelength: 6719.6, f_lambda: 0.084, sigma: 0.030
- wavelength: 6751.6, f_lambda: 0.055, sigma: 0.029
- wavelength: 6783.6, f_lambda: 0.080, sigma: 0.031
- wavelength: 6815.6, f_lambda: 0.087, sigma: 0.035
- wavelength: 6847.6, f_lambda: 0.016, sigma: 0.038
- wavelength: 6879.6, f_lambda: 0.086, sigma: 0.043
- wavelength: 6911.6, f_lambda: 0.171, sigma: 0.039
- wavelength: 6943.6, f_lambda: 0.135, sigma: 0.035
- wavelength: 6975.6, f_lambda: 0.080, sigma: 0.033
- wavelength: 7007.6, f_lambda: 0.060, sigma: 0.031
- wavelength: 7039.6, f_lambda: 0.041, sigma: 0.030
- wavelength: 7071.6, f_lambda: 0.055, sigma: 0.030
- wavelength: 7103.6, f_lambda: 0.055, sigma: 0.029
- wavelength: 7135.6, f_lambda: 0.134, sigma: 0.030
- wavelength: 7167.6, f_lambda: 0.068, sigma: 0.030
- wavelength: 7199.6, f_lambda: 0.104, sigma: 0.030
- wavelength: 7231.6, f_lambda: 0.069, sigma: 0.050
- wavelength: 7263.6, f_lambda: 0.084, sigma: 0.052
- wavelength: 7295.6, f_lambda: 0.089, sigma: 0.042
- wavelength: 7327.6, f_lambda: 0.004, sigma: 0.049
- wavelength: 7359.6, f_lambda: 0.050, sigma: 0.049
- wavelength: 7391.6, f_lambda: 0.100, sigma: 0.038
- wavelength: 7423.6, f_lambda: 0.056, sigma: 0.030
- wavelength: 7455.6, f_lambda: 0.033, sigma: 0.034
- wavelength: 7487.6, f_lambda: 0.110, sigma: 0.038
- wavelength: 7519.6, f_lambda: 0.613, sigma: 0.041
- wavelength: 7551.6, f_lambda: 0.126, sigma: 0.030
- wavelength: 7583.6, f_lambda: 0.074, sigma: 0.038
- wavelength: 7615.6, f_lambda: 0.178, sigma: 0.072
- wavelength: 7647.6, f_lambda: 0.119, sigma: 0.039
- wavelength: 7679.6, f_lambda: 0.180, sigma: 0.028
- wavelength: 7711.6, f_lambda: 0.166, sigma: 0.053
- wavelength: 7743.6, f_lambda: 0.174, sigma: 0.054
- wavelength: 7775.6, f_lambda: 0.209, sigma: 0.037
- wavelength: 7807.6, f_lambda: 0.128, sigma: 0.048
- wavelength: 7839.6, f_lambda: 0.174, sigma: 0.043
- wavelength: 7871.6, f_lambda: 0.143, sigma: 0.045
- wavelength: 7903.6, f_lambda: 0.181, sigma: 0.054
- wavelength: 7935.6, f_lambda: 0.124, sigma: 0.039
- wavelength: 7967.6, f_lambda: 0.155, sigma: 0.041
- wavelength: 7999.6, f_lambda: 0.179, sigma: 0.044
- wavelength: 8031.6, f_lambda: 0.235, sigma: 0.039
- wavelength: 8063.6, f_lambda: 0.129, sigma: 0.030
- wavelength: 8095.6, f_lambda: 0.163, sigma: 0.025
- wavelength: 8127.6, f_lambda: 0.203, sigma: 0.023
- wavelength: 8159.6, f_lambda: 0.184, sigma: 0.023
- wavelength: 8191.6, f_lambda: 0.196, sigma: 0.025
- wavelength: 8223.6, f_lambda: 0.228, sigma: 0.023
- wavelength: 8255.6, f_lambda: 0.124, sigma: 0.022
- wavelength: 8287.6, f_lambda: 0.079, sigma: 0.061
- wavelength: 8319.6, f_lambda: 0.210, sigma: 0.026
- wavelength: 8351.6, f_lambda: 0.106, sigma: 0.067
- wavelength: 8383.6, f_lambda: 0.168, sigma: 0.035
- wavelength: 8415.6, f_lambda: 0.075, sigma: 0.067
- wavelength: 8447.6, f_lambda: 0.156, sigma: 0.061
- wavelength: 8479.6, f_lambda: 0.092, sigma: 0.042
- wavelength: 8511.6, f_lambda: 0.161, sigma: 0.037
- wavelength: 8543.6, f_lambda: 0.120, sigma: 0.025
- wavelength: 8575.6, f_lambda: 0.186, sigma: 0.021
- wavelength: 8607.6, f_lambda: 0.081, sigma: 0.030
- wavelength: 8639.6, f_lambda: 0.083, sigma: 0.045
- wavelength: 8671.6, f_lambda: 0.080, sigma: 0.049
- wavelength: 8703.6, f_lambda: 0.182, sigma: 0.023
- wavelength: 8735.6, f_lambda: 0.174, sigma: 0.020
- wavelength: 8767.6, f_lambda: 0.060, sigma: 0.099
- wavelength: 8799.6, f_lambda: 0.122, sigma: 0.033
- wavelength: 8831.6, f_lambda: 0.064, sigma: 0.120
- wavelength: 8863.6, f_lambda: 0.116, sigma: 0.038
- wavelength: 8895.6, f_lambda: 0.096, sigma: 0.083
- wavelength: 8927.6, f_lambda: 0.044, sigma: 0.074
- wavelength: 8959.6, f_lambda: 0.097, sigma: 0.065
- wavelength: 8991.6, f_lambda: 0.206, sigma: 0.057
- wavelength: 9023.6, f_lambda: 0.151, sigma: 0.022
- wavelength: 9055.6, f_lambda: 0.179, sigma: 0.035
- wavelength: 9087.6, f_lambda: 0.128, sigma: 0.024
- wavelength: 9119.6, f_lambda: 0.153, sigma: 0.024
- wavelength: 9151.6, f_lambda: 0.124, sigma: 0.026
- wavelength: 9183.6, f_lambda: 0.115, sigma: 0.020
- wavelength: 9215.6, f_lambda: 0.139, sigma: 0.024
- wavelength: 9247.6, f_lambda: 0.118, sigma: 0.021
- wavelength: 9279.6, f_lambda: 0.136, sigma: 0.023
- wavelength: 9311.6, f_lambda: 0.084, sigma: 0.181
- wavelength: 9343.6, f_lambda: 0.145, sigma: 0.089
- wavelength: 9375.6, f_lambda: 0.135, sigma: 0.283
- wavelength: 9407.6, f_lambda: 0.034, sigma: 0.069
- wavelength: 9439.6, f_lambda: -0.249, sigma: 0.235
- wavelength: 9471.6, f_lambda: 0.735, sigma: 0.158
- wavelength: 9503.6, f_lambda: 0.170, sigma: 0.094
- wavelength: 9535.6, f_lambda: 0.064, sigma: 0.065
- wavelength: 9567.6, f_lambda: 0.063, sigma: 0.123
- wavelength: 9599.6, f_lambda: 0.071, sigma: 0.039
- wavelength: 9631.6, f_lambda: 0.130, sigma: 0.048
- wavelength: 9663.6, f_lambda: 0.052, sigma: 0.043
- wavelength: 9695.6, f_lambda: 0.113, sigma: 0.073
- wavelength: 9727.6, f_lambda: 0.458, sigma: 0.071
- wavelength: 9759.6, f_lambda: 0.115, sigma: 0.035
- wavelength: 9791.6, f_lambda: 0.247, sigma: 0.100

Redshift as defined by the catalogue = 1.01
